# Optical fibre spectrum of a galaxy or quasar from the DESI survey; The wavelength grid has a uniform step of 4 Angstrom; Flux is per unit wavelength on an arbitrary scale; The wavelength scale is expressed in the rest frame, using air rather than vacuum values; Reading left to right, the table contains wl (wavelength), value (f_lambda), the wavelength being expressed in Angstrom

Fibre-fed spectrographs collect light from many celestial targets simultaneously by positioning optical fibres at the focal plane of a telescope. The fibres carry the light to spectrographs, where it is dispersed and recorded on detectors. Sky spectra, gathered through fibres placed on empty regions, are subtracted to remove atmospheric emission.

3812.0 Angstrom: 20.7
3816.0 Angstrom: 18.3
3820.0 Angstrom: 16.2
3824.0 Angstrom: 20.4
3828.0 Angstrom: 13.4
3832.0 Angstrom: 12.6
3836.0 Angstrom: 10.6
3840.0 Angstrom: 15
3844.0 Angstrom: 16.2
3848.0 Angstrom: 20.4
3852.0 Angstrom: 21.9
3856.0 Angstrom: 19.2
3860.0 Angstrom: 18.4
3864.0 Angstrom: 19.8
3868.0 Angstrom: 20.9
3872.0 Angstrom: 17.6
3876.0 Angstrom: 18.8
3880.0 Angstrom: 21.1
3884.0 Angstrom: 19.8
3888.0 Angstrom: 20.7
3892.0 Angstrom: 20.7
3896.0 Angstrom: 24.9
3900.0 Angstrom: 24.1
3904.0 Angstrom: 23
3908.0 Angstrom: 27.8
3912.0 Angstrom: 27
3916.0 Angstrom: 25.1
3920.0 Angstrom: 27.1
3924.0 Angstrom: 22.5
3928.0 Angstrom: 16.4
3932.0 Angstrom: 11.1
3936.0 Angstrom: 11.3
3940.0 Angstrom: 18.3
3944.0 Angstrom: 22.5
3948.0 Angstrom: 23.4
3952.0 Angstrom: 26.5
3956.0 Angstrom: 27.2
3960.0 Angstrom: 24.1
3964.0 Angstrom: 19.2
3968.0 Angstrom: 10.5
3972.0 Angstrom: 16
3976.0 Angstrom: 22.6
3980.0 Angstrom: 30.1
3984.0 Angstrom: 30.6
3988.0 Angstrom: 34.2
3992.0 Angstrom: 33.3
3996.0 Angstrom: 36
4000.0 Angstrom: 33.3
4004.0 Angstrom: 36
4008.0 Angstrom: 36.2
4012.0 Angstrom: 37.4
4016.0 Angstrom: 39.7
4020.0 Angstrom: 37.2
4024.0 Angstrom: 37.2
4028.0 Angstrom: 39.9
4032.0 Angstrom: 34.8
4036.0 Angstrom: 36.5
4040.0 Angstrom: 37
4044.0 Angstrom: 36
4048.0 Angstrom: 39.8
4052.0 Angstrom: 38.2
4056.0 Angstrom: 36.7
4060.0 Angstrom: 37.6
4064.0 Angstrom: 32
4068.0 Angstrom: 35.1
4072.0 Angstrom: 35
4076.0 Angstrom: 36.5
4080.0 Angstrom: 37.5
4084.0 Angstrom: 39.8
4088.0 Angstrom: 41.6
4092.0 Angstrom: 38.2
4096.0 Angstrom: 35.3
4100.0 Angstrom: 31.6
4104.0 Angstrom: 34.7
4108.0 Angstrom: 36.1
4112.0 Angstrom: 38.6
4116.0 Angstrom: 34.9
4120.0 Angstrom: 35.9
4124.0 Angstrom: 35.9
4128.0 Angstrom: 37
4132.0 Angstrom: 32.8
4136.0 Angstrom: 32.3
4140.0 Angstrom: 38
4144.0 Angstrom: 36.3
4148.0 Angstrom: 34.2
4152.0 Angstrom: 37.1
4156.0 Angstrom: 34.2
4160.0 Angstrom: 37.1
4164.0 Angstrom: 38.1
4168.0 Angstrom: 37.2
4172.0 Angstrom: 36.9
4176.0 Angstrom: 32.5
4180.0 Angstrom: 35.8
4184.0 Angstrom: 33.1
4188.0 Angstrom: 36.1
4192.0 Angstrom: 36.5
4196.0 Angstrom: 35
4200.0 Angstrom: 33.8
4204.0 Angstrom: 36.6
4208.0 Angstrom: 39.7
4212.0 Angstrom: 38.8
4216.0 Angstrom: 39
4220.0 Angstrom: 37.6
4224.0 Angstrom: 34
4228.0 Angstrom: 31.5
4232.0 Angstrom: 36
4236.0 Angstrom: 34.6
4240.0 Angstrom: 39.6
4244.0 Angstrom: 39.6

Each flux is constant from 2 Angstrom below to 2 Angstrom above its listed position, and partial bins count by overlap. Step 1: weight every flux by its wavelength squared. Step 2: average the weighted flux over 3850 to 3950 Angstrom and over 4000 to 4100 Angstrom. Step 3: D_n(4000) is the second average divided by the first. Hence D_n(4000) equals 1.90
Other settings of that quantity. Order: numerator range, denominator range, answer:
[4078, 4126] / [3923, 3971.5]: 2.06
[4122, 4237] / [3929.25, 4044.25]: 1.36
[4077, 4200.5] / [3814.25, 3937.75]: 2.10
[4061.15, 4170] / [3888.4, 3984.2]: 1.79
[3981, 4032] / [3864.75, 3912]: 1.73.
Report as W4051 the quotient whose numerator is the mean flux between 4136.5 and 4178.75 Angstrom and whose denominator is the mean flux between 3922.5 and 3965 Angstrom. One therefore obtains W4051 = 1.78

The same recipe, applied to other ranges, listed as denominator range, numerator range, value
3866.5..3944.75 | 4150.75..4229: 1.72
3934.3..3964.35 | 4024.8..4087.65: 1.70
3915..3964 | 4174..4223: 1.71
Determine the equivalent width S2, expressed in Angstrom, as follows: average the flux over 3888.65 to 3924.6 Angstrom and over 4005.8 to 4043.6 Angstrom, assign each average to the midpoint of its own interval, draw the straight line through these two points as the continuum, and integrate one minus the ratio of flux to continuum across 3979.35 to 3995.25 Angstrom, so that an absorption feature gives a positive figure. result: 0.4 Angstrom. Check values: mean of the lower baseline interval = 24.6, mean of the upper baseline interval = 37.3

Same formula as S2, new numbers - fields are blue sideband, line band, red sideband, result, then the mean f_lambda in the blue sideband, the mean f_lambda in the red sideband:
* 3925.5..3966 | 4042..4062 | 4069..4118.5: -3.6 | 20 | 36.6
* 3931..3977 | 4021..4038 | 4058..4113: -4.6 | 19.5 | 36.4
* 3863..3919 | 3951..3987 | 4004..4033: 9.6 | 22.4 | 37.5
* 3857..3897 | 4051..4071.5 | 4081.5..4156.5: -2.2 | 20.1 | 36.1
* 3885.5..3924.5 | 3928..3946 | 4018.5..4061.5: 7.6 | 24.3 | 37.4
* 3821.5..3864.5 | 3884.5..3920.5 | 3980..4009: -0.8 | 17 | 33.9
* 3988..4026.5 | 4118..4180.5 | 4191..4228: 1.2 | 36.2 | 36.5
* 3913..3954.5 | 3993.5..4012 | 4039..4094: -4.0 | 20.7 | 37.2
